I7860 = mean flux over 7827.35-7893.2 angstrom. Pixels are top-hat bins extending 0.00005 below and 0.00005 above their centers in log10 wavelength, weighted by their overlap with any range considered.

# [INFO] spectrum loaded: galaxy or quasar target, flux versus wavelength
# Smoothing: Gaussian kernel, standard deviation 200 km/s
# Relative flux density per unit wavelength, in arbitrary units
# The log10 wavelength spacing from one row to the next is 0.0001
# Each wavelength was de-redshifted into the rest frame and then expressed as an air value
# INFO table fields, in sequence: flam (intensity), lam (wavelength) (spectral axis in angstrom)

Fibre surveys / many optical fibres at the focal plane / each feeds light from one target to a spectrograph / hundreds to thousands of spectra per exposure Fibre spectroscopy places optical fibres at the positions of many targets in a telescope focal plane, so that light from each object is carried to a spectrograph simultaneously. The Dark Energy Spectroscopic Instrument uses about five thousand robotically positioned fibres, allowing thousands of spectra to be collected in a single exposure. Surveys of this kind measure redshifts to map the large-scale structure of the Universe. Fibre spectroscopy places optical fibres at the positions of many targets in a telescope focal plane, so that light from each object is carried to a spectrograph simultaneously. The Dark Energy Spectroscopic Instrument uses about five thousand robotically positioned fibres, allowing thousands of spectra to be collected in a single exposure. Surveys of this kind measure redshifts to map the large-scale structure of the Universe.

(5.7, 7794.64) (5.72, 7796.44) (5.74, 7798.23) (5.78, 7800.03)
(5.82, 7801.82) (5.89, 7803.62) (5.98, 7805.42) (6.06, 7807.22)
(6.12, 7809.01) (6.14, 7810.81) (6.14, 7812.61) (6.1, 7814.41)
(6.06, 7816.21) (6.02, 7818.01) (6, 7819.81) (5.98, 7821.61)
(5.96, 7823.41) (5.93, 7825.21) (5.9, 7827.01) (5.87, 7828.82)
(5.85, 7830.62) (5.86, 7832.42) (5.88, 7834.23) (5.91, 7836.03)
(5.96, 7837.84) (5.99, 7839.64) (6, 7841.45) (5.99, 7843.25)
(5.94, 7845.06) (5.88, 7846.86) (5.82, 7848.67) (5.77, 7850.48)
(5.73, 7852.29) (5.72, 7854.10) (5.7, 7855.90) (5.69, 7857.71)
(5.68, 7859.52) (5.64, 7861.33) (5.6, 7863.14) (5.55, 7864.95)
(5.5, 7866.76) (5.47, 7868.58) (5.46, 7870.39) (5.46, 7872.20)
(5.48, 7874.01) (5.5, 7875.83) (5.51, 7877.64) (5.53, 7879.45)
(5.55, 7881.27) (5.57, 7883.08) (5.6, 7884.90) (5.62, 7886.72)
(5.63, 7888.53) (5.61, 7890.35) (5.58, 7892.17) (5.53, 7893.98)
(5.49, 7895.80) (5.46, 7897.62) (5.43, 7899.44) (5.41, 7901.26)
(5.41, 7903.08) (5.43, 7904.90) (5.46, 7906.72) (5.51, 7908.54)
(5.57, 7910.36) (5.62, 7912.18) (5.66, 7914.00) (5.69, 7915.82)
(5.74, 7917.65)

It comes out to 5.7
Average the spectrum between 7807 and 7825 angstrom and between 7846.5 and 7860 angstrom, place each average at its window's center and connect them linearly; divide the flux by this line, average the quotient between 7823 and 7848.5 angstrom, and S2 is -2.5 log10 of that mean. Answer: -0.01 mag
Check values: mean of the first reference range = 6.06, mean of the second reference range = 5.74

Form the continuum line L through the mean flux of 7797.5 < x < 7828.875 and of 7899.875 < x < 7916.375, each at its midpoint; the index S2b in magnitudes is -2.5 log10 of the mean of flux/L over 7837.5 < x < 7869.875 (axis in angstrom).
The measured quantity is 0.01 mag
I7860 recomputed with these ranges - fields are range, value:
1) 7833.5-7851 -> 5.92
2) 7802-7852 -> 5.96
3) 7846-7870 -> 5.67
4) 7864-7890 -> 5.53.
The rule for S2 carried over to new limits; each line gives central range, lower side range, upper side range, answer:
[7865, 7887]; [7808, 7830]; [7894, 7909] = 0.02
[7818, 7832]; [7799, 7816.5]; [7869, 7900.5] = -0.01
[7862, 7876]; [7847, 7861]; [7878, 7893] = 0.03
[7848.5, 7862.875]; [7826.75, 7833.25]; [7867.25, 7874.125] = -0.02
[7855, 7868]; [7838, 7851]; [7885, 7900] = 0.03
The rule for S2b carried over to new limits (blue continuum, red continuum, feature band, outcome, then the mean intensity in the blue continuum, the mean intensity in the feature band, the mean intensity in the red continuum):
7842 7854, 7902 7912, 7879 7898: 0.01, 5.85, 5.56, 5.49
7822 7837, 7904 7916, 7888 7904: 0.02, 5.9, 5.5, 5.56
